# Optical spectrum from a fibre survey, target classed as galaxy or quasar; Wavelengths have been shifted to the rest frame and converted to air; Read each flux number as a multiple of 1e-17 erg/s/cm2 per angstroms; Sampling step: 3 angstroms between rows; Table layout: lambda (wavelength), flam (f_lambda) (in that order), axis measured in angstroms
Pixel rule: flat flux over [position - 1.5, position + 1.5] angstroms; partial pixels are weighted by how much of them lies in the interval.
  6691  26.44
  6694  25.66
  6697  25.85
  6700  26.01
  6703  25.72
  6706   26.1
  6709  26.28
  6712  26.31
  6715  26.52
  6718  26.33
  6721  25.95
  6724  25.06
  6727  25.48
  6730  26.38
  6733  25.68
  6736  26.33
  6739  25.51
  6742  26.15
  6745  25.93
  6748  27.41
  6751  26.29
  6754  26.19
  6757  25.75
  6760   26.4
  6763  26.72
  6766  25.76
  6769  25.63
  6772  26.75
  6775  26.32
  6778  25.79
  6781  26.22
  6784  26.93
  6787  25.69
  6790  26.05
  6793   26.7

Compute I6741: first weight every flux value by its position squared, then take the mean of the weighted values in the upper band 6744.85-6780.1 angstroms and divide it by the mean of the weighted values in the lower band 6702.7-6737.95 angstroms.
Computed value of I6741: 1.0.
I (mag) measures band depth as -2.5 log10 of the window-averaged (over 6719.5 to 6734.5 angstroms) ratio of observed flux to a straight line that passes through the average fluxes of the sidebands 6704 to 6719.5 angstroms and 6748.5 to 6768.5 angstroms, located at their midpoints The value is 0.023 mag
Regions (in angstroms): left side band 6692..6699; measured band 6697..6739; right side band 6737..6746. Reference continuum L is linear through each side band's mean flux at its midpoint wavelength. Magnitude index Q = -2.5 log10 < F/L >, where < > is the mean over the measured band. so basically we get -0.01 mag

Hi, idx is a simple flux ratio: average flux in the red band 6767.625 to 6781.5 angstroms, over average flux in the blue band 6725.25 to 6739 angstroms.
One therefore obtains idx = 1.01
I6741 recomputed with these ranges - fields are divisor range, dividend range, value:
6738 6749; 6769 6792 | 1.01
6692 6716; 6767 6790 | 1.03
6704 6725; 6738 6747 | 1.00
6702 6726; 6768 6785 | 1.03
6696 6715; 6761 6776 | 1.02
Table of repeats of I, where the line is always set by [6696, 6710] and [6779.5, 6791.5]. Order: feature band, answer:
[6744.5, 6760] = -0.01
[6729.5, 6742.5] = 0.00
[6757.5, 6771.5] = 0.00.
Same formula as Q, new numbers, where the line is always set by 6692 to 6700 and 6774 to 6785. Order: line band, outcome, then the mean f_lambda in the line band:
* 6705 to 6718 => -0.02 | 26.3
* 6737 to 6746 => 0.01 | 25.9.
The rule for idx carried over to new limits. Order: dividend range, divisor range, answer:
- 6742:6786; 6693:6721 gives 1.01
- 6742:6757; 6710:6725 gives 1.01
